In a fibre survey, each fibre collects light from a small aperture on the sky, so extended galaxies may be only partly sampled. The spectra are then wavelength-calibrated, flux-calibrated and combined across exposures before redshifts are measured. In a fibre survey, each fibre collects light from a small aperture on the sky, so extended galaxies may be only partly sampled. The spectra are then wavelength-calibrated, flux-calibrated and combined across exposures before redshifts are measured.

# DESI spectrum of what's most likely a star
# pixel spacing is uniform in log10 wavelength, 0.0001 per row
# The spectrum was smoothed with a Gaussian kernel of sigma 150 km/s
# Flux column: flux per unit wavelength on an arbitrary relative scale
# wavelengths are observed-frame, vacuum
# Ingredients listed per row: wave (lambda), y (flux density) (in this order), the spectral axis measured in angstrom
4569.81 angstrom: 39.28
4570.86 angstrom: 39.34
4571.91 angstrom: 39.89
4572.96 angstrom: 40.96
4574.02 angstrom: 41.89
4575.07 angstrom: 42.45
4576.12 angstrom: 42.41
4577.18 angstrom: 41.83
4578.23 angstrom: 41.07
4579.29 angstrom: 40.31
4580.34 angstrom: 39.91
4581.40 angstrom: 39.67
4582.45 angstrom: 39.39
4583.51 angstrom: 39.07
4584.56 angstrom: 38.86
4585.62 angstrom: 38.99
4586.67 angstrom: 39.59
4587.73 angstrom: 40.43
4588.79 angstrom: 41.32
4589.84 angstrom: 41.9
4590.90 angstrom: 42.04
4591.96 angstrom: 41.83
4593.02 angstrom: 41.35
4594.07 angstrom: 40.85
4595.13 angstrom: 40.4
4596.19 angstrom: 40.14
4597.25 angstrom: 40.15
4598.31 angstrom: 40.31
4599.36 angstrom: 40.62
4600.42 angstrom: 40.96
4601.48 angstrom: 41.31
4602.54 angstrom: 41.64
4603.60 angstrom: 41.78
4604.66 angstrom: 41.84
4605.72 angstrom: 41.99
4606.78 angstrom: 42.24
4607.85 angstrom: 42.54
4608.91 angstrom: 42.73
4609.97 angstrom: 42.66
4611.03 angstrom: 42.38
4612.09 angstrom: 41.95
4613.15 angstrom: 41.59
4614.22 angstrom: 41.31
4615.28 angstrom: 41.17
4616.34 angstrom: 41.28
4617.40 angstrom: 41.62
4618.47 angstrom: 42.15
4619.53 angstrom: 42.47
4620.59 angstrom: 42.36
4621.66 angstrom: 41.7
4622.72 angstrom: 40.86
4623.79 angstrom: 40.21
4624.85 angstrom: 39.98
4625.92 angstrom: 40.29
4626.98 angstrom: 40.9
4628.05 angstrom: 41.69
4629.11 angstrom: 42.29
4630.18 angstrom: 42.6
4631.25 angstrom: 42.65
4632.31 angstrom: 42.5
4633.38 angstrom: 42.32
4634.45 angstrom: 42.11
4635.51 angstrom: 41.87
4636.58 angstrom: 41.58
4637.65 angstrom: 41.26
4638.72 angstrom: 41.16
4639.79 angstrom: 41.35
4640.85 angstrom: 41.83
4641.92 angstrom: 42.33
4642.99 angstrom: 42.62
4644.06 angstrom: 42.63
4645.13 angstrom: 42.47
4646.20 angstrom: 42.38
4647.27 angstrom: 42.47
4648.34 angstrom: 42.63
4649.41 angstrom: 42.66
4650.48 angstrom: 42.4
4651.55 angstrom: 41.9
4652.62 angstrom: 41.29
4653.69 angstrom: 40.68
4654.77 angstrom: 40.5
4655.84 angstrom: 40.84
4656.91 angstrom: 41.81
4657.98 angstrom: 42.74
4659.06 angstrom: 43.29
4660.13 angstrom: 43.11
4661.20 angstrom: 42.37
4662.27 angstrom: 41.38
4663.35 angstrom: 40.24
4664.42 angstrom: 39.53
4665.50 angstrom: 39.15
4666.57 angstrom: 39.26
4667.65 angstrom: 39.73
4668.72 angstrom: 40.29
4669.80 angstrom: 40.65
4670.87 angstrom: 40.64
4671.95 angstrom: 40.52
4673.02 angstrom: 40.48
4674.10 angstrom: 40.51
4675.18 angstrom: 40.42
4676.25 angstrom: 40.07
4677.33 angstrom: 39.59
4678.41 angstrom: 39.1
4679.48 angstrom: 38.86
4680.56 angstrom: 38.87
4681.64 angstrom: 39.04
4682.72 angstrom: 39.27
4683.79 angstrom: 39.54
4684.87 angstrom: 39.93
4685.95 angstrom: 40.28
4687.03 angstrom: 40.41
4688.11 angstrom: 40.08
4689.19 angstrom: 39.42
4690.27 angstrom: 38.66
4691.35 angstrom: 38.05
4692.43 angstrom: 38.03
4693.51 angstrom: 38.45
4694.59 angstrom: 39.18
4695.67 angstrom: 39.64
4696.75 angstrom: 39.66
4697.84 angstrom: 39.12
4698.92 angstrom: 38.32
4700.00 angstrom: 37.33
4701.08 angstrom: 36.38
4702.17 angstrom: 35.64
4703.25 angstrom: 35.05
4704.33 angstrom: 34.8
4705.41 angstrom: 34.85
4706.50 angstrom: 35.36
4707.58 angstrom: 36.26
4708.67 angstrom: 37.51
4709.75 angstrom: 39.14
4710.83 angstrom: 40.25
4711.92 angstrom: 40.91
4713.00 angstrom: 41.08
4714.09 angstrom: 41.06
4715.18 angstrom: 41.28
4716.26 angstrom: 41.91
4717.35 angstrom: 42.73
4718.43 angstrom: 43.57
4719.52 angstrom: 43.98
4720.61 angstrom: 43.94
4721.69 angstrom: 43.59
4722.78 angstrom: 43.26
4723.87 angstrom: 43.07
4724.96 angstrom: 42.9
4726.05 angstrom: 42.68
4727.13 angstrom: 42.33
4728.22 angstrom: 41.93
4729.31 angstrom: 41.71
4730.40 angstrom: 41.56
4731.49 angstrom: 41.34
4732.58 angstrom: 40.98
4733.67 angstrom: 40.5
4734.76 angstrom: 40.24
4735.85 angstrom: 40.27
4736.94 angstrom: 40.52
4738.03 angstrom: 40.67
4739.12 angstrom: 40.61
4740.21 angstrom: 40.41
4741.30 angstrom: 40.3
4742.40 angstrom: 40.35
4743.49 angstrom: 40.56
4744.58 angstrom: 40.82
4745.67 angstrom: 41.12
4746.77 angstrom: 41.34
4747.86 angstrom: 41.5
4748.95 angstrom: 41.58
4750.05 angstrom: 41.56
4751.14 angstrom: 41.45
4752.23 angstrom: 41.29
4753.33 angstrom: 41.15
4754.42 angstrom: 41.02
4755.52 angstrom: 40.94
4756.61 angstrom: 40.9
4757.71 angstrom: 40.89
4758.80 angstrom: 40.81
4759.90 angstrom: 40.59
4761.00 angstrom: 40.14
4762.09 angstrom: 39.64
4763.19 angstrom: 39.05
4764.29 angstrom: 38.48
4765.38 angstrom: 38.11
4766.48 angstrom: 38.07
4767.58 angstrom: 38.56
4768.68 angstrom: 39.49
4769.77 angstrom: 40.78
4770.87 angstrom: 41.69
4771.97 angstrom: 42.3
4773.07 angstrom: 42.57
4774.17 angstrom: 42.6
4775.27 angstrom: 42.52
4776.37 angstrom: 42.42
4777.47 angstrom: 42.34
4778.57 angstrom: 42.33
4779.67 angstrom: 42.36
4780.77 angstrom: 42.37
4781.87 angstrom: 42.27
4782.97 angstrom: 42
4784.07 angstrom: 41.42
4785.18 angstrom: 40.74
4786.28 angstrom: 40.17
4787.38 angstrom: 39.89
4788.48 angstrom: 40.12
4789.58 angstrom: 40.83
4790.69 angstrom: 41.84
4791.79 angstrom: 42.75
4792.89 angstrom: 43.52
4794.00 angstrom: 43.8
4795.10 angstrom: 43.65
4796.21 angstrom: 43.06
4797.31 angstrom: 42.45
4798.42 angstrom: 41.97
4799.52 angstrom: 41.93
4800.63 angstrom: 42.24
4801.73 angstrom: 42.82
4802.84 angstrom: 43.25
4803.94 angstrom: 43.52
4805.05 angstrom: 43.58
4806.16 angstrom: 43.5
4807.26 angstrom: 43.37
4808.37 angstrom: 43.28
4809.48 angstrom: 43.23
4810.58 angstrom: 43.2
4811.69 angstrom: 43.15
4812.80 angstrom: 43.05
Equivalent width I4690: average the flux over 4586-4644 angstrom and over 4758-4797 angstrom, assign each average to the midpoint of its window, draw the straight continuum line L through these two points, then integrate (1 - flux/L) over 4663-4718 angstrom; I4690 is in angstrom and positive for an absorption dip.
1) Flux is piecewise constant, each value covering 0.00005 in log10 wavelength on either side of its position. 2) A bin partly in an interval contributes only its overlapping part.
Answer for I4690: 2.99 angstrom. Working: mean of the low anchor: 41.5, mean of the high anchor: 41.2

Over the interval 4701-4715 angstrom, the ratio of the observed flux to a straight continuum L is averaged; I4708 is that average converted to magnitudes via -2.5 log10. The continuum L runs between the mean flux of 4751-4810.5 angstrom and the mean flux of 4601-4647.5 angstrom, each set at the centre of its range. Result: 0.11 mag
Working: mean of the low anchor 41.8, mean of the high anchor 41.6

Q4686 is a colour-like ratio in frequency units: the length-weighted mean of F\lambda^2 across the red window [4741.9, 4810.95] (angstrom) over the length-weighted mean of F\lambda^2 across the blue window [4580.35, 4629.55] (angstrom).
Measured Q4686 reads 1.09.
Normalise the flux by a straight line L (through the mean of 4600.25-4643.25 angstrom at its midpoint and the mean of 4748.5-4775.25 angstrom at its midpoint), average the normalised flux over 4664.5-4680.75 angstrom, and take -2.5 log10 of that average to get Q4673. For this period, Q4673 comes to 0.04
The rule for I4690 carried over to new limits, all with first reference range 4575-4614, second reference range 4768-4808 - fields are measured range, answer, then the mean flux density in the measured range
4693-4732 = 1.58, 40.1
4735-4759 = 0.59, 40.9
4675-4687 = 0.58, 39.6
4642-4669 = -0.09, 41.6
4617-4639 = -0.21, 41.6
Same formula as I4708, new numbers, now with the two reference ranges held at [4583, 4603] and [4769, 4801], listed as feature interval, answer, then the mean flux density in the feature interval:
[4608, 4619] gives -0.030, 41.9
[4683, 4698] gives 0.054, 39.3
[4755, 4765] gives 0.045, 40.1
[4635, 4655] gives -0.023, 41.9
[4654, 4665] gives -0.011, 41.5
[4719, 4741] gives -0.005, 41.8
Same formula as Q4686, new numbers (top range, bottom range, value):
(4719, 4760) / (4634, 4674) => 1.04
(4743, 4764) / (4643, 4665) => 1.02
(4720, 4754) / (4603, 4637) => 1.04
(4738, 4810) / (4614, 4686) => 1.06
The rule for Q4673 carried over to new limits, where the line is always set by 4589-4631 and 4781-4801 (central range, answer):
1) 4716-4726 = -0.04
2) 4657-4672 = 0.02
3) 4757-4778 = 0.03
